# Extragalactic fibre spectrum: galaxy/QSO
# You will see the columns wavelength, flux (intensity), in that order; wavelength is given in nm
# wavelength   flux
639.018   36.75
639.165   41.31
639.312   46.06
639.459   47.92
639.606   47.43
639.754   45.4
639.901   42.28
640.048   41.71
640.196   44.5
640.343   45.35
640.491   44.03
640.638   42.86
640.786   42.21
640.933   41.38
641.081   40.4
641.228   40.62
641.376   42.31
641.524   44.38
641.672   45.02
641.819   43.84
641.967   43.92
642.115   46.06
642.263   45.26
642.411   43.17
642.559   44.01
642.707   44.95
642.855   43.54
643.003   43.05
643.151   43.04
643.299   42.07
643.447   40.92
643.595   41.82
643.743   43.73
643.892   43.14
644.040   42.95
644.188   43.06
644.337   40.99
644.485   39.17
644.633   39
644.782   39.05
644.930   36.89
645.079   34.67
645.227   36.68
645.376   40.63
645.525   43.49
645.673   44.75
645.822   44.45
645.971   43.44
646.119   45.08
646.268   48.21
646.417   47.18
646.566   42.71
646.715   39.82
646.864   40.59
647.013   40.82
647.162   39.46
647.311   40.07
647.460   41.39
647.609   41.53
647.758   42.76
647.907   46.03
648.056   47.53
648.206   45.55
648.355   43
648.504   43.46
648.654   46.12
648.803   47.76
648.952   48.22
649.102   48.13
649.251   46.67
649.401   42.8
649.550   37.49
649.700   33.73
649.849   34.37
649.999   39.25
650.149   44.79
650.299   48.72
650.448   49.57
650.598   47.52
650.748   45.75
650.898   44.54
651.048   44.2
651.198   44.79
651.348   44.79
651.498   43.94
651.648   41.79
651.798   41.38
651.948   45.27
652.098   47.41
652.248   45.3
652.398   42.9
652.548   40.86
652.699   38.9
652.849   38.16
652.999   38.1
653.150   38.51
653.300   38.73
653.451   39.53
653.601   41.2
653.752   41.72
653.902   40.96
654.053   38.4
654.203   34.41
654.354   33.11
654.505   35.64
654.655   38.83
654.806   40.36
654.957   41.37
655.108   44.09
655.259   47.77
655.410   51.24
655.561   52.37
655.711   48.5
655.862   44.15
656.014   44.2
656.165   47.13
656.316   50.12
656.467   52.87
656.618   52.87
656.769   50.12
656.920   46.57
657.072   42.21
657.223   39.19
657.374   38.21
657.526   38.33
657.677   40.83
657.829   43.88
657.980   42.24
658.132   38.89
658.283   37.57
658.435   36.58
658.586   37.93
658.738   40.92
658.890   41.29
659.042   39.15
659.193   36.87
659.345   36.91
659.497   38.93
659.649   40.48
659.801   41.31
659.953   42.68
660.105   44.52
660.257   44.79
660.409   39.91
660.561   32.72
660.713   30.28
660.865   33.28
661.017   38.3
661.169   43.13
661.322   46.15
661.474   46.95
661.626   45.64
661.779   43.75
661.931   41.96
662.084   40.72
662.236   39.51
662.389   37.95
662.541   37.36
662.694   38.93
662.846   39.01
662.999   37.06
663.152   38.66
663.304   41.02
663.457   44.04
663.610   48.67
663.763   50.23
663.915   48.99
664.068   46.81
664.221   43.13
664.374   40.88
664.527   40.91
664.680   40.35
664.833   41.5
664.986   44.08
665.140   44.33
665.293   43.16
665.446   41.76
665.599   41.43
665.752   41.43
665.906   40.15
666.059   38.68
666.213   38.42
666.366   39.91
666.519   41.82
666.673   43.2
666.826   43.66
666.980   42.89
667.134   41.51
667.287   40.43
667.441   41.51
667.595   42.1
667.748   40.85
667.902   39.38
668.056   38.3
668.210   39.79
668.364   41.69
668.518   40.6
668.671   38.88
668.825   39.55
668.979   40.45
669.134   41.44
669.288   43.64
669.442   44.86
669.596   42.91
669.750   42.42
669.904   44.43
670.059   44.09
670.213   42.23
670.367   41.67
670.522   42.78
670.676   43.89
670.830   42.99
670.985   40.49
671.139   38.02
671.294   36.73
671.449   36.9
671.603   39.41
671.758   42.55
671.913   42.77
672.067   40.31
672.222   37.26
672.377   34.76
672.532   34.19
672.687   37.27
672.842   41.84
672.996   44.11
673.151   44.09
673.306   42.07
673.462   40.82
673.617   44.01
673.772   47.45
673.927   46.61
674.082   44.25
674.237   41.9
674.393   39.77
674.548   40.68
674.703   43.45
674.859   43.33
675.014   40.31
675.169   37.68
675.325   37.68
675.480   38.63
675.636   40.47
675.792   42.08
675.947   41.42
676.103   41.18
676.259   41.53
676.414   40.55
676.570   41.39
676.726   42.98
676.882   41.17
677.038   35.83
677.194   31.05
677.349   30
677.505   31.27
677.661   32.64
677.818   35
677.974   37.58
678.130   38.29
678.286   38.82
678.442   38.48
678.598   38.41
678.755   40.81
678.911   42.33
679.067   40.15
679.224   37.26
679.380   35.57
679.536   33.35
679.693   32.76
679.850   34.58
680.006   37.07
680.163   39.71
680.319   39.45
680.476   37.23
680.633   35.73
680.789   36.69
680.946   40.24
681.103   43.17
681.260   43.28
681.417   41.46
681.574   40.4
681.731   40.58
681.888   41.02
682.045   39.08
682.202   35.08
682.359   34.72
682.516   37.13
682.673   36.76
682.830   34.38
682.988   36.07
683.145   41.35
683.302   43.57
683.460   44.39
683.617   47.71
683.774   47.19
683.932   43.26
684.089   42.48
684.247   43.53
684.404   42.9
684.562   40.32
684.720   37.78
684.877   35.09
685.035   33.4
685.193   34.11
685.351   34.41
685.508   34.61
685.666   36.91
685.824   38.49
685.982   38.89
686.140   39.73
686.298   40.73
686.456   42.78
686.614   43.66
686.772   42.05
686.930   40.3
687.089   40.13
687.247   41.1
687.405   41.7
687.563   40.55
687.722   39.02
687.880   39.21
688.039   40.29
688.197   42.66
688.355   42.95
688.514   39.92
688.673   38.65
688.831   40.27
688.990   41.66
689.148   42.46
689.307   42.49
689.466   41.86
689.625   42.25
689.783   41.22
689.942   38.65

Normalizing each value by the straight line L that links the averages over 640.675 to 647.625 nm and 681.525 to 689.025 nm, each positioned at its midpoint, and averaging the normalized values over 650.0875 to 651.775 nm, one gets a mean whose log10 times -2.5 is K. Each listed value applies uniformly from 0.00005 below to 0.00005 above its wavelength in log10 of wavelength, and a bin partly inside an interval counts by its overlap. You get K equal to -0.09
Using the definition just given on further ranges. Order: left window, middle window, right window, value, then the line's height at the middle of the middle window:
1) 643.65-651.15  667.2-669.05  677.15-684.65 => -0.002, 40.3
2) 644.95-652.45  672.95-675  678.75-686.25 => -0.082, 40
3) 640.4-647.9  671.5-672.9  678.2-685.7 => 0.025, 39.8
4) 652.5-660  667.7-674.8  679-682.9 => -0.051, 39.4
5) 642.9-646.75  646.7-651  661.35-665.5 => -0.034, 42.1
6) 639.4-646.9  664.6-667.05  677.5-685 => -0.031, 40.5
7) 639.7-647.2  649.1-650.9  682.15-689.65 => -0.025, 42.1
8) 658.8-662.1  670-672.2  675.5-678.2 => -0.059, 38.8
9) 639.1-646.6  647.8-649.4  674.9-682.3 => -0.094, 42.2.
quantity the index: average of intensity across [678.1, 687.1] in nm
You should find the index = 39.1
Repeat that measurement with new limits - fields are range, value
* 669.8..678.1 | 40.1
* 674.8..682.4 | 38.4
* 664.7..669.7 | 41.4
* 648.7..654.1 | 42.7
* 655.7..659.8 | 42.3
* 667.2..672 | 41.2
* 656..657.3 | 47.4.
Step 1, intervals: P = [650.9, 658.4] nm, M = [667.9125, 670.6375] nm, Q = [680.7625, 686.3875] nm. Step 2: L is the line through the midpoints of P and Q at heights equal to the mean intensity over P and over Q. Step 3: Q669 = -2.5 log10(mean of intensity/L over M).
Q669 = -0.017 mag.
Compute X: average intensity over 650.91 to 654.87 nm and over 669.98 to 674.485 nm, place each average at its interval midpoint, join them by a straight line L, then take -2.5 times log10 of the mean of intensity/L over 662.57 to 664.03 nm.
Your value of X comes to -0.05 mag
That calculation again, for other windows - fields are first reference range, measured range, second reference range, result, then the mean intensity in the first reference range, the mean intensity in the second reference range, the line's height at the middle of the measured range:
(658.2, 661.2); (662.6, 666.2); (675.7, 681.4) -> -0.10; 38.8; 38.1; 38.6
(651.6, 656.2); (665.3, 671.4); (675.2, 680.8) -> -0.05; 42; 37.8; 39.4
